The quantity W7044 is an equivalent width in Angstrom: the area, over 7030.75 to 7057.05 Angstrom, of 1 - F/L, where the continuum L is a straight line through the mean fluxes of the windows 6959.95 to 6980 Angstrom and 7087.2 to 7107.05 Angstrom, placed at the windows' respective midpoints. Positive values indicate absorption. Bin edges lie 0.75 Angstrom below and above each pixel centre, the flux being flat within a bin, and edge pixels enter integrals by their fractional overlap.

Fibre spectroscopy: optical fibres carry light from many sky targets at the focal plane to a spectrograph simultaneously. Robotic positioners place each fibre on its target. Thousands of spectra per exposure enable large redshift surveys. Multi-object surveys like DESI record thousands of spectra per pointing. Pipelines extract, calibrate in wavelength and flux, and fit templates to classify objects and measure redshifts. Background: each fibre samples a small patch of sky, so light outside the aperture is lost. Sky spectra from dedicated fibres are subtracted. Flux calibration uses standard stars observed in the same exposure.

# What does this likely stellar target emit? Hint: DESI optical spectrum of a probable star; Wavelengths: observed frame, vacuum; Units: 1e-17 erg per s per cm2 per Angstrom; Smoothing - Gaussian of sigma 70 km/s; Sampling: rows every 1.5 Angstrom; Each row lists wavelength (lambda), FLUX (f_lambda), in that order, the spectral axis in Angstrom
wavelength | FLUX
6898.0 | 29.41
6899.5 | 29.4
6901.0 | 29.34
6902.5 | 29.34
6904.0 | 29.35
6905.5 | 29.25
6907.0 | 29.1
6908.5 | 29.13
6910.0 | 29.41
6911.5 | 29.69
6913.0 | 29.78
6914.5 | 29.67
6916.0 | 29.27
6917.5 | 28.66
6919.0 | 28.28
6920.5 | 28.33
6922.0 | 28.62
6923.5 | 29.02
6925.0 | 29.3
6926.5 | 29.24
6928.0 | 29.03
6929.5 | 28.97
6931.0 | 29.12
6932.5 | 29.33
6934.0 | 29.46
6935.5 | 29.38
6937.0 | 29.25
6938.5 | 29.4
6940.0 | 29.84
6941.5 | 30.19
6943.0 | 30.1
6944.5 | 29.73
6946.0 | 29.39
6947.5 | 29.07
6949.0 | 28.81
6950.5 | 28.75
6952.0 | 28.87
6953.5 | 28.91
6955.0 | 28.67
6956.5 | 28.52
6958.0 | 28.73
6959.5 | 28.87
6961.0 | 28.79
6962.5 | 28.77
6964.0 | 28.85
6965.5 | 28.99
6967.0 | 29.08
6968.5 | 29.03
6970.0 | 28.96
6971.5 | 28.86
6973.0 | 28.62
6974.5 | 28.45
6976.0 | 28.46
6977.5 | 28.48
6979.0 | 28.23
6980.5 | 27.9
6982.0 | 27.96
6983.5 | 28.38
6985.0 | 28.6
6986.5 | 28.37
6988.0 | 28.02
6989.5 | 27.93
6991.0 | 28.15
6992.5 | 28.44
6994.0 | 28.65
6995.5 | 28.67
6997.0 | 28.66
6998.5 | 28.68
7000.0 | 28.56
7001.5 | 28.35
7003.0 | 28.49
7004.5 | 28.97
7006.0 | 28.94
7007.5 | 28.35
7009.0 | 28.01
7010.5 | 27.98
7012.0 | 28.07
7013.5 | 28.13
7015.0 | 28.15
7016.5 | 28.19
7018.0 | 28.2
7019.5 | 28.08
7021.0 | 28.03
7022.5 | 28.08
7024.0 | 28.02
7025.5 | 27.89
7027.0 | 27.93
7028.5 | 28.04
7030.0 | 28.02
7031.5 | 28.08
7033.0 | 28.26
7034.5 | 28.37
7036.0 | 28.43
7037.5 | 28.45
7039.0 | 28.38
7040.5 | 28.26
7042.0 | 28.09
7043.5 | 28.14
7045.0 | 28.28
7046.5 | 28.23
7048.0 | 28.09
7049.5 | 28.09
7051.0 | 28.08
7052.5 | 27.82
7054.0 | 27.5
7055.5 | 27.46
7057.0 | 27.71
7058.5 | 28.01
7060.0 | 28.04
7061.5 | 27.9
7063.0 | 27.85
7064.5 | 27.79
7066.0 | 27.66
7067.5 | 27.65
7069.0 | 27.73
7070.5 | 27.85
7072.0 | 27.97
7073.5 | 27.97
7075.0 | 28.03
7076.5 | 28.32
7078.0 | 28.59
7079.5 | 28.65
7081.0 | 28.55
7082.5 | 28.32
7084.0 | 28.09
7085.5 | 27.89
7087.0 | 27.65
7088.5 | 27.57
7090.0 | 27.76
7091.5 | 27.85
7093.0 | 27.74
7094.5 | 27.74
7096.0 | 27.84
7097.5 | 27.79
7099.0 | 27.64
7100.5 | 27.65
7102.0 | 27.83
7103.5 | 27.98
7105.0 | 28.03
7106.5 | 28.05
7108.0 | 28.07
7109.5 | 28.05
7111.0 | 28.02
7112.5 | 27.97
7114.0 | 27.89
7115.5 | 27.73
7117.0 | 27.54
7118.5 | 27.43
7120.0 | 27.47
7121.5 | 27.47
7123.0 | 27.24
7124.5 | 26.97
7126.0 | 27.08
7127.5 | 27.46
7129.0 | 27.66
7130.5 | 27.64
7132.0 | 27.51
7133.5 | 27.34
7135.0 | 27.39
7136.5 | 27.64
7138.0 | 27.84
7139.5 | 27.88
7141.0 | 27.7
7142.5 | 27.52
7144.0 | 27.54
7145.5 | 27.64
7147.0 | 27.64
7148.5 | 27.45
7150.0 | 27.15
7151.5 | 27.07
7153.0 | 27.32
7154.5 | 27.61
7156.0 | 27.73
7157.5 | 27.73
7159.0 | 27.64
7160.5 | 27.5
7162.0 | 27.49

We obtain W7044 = 0.1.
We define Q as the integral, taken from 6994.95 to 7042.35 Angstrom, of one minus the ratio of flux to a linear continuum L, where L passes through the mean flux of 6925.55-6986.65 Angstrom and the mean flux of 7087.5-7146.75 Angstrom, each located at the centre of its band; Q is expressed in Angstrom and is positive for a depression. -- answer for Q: 0.3 Angstrom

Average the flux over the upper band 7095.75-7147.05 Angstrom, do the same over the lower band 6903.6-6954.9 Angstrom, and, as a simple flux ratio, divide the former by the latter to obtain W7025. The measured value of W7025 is 0.9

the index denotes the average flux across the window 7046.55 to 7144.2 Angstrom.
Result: 27.8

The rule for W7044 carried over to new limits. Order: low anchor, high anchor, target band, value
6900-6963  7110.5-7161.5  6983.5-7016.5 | 0.3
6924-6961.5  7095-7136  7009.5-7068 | 0.6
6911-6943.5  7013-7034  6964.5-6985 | 0.1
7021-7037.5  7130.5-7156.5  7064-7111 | -0.2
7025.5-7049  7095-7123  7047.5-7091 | 0.1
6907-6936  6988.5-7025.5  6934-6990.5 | -0.2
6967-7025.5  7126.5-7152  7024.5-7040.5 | 0.0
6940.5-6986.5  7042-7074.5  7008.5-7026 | 0.1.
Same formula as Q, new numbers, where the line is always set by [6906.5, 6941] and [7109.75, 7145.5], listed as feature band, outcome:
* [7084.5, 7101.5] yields 0.1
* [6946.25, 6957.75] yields 0.1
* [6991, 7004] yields 0.0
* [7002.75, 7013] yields 0.0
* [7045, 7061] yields 0.1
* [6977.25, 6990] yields 0.2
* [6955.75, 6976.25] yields 0.0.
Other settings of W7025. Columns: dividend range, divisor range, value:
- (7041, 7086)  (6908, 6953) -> 0.96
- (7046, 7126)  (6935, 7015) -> 0.97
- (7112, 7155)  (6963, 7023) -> 0.97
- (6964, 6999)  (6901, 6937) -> 0.98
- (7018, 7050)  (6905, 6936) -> 0.97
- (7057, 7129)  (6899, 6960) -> 0.95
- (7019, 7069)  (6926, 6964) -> 0.96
